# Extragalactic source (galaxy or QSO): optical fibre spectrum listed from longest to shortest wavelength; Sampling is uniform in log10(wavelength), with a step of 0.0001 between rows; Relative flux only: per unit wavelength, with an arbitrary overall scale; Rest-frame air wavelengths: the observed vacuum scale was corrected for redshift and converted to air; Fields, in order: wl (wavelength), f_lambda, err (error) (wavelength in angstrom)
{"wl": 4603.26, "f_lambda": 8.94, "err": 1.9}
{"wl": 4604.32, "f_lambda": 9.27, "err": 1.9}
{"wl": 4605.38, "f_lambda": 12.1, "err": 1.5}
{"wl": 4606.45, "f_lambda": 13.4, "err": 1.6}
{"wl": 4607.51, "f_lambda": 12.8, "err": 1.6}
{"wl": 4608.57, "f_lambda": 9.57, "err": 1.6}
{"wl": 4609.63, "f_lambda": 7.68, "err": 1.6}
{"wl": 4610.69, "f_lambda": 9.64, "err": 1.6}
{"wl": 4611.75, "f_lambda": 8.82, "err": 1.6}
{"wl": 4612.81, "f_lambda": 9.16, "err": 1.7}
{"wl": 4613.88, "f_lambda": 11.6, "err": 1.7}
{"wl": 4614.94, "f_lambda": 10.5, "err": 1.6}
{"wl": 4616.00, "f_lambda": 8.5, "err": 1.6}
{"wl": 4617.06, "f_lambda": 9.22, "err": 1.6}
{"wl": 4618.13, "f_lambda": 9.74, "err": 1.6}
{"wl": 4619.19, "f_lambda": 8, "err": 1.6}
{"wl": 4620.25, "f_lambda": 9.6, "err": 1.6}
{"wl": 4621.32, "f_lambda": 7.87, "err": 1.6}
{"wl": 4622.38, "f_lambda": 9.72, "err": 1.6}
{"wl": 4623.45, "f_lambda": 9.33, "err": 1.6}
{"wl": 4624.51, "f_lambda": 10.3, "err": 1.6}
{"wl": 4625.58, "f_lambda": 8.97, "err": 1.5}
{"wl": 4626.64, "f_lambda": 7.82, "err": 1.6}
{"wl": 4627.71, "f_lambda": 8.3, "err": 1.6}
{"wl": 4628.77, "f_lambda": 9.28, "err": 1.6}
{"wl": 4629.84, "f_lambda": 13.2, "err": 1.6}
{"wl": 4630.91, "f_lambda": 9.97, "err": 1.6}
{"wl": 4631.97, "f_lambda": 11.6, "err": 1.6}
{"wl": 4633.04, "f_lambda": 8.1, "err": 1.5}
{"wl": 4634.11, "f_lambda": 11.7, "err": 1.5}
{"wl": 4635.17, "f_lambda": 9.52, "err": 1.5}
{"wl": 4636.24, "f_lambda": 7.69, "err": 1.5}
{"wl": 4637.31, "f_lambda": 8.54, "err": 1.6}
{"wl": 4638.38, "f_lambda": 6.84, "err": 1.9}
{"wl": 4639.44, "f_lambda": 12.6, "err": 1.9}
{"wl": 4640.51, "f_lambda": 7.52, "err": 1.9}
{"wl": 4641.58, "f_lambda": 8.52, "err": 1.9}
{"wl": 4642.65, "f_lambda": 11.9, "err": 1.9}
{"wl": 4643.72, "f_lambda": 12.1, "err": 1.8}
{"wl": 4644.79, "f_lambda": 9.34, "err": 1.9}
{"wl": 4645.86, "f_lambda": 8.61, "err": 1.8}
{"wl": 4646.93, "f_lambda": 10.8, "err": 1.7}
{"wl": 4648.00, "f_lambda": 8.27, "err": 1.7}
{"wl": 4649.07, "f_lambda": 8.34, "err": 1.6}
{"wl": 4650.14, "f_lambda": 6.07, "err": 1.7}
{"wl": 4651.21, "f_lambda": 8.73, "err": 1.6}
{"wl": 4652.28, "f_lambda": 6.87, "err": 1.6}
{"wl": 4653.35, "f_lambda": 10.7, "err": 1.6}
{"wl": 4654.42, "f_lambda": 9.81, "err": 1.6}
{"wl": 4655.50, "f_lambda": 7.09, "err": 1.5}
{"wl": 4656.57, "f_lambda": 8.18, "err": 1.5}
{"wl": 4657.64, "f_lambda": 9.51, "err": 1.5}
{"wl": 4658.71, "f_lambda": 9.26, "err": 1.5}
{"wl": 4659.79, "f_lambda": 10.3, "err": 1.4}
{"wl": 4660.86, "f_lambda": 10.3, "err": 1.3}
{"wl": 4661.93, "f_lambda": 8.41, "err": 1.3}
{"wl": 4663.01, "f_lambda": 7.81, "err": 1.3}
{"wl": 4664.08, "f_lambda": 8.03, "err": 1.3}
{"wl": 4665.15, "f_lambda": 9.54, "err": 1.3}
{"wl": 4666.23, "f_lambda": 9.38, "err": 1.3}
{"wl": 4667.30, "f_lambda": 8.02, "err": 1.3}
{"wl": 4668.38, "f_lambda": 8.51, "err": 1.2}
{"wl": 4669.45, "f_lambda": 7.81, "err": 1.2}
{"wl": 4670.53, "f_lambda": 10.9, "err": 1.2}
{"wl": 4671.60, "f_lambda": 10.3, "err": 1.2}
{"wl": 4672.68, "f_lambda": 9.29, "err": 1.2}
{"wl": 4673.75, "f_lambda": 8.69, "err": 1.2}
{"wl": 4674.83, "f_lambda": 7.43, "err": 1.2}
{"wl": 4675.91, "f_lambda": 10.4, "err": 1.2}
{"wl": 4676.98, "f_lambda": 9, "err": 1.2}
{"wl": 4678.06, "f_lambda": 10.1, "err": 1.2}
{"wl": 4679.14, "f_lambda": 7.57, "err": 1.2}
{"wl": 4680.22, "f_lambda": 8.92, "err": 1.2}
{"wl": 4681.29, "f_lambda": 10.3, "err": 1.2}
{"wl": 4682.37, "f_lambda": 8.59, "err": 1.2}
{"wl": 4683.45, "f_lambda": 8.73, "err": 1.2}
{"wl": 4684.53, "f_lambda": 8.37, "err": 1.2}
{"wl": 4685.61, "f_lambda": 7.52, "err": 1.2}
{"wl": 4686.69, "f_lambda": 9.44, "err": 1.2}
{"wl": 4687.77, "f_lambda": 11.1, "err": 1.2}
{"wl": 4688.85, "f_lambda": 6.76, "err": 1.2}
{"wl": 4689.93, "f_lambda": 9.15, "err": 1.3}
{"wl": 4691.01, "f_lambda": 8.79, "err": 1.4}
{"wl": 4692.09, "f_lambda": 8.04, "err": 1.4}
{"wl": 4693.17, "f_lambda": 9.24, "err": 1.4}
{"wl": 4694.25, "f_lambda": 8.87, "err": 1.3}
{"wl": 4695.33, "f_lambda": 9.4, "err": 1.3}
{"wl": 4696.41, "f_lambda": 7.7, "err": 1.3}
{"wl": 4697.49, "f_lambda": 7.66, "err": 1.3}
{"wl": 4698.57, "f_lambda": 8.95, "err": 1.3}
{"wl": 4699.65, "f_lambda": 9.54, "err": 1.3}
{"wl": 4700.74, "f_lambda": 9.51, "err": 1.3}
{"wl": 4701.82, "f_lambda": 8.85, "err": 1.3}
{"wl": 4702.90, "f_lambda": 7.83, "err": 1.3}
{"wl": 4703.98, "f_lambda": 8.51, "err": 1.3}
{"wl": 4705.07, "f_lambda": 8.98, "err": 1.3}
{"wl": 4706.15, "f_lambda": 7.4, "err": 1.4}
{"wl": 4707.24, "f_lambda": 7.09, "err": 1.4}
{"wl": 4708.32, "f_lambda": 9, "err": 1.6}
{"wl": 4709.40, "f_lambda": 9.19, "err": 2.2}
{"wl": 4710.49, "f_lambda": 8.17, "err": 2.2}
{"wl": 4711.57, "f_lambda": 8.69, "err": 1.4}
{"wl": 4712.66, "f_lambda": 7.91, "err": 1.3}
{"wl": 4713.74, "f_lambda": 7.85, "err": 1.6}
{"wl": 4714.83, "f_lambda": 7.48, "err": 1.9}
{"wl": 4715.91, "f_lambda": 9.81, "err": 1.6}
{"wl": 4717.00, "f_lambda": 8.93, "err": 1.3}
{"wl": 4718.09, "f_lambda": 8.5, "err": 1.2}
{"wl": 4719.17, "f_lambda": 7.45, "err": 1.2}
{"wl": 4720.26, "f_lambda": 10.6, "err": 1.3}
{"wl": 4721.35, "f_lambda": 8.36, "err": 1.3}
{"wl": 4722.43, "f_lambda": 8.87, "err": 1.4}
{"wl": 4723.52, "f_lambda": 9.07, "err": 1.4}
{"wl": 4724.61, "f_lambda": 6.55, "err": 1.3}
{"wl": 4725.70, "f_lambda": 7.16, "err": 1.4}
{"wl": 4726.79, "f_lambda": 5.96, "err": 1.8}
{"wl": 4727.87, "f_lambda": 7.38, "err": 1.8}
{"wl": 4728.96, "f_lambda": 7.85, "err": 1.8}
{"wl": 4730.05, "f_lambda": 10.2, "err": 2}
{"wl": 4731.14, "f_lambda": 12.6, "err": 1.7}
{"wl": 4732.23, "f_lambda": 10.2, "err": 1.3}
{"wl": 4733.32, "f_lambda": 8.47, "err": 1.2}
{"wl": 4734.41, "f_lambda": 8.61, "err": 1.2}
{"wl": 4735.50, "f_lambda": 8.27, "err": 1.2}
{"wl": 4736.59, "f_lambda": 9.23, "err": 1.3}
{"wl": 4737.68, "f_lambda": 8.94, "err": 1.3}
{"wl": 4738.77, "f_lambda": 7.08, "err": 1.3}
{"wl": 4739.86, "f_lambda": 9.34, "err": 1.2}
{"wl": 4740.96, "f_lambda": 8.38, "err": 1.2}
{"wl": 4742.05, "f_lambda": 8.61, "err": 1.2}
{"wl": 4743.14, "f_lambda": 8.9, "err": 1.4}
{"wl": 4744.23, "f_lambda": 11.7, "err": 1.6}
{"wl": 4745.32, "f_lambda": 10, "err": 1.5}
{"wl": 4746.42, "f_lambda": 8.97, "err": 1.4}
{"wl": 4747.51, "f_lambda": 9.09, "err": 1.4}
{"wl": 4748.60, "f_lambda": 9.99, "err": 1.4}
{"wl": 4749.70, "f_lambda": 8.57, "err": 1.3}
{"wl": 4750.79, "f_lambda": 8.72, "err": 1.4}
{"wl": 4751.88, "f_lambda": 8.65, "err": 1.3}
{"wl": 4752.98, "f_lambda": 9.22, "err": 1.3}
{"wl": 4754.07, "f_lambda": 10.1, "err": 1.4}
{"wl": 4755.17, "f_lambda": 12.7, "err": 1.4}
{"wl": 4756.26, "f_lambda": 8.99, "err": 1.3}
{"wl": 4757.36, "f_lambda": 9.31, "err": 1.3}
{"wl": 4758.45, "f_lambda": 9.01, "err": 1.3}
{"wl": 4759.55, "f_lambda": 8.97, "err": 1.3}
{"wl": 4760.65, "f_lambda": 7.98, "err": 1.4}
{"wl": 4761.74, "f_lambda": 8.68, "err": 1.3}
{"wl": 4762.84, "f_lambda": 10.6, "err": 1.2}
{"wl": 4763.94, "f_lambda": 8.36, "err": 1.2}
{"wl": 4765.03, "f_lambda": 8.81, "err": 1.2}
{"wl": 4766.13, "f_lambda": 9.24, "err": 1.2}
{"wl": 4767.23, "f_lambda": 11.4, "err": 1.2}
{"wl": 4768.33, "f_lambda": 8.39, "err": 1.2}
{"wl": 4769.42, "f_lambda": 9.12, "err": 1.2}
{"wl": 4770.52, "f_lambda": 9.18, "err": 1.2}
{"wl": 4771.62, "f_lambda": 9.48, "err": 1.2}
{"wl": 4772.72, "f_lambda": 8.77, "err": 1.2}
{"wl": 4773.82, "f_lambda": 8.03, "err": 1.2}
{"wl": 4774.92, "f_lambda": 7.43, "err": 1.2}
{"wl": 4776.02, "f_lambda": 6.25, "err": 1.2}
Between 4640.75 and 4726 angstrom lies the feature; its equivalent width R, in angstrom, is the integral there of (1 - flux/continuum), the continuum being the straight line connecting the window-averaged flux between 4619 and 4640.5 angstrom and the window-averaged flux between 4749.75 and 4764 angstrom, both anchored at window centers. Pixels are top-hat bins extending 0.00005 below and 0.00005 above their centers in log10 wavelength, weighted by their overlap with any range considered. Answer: 5.40 angstrom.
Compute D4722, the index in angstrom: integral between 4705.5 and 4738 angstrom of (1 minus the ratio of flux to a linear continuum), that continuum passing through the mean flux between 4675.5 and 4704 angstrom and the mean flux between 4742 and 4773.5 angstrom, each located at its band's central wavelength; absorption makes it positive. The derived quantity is 2.03 angstrom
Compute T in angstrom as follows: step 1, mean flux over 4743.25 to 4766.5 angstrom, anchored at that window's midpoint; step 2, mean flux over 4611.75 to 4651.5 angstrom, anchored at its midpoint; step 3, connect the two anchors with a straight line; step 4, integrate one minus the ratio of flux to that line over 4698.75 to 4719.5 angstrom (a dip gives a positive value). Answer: 2.0 angstrom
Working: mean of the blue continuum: 9.4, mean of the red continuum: 9.4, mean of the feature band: 8.48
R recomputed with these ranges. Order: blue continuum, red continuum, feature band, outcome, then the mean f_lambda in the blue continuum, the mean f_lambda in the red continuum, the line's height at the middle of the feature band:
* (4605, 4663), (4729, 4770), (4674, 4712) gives 2.8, 9.46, 9.32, 9.39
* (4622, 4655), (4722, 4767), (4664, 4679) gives 0.3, 9.38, 9.03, 9.27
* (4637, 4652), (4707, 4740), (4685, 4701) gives 0.0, 9.13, 8.55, 8.77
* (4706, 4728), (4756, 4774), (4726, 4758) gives -1.8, 8.19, 9.1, 8.66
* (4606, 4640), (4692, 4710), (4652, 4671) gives 0.4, 9.67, 8.59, 9.13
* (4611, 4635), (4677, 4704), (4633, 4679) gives 0.6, 9.61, 8.79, 9.21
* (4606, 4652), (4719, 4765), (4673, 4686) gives 0.6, 9.51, 9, 9.28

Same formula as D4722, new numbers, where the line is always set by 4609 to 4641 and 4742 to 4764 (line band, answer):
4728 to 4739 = 0.3 angstrom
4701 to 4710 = 1.0 angstrom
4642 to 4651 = 0.0 angstrom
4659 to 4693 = 1.6 angstrom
